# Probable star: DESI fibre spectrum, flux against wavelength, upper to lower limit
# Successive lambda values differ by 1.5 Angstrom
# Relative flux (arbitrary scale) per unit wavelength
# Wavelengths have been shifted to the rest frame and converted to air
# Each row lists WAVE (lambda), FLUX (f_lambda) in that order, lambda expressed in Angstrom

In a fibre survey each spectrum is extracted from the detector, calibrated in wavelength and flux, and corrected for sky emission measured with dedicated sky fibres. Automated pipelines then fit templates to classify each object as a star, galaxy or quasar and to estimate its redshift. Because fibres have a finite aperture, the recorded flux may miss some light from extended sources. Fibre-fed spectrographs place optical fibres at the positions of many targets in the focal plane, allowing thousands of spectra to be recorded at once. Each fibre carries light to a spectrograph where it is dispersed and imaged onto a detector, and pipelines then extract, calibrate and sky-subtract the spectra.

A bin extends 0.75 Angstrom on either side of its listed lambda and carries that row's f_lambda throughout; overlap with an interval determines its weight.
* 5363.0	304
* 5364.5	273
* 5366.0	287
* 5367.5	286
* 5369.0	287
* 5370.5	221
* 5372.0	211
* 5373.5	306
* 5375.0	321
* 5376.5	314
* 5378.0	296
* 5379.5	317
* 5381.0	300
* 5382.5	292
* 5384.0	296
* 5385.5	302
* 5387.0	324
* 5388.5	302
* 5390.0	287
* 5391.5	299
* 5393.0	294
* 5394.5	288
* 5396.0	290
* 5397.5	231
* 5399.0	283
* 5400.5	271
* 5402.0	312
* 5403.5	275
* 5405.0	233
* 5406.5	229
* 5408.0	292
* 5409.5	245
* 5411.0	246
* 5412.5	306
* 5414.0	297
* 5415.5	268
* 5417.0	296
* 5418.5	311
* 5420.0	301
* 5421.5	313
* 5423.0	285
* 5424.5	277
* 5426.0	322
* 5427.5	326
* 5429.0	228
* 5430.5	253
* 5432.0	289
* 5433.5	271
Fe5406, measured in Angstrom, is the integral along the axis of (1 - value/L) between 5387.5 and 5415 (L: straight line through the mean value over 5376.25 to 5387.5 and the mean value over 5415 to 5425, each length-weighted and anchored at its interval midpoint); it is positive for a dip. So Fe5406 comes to 2.0 Angstrom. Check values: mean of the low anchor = 304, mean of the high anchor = 294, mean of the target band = 277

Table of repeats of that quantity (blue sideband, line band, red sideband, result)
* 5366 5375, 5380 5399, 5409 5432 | -1.2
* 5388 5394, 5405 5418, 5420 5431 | 0.9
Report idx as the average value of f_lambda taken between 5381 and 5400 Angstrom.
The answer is 291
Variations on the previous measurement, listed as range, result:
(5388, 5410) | 275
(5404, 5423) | 278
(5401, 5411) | 263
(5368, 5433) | 285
